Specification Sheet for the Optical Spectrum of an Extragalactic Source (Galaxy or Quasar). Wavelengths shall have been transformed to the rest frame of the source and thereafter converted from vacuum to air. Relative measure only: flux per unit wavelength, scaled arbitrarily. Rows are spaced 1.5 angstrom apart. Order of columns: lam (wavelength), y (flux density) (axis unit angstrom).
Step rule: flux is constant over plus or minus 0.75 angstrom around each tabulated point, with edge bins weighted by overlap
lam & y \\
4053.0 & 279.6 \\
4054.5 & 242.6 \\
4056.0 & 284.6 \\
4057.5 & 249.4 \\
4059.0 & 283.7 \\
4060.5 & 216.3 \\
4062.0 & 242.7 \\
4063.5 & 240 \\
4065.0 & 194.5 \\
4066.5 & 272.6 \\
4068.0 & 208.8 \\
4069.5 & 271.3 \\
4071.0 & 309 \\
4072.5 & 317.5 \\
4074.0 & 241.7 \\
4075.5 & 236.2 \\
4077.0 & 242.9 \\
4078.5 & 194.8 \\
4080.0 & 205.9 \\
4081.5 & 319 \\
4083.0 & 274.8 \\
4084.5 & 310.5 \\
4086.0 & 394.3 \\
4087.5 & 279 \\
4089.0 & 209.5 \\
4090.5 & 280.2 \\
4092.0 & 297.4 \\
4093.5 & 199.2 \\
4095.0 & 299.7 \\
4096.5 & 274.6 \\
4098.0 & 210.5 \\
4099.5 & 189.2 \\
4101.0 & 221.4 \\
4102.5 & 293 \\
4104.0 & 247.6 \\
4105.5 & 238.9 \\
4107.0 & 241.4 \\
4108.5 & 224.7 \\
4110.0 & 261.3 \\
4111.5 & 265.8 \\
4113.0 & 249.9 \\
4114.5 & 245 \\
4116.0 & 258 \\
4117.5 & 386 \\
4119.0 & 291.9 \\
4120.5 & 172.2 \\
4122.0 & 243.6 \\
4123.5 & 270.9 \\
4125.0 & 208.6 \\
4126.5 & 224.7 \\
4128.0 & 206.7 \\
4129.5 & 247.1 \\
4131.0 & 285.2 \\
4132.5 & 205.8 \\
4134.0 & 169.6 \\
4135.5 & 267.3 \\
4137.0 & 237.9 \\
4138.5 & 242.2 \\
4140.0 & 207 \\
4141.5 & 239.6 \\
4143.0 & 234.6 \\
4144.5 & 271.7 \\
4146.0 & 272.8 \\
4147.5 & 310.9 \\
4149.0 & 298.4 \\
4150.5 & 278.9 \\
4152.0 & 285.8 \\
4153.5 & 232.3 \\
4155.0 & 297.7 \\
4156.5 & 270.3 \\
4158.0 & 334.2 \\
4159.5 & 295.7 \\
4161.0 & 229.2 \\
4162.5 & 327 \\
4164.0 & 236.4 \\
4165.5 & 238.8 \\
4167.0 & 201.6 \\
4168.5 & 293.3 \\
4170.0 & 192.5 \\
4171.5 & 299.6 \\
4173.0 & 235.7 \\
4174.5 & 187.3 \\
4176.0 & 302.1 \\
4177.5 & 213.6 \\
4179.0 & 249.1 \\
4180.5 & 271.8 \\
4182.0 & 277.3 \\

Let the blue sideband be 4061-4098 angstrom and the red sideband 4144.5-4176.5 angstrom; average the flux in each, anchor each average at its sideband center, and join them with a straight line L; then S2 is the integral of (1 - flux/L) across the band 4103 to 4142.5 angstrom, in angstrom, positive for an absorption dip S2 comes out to 3.1 angstrom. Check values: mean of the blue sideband 262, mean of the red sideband 267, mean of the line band 244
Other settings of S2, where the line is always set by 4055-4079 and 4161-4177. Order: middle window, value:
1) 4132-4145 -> 1.03 angstrom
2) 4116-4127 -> -0.32 angstrom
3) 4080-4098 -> -2.03 angstrom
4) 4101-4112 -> -0.01 angstrom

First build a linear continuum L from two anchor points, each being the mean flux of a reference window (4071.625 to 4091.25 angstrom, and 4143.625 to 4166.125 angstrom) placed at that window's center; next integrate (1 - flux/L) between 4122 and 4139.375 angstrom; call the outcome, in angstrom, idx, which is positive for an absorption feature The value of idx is 2.7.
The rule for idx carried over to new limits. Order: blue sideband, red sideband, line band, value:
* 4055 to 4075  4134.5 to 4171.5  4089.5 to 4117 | 0.9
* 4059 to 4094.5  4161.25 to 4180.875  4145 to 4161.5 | -2.1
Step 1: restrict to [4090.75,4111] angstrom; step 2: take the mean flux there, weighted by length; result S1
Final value 247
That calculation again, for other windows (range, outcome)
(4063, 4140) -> 252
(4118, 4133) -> 239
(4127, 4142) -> 231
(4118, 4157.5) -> 250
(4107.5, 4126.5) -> 255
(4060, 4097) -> 262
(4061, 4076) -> 253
